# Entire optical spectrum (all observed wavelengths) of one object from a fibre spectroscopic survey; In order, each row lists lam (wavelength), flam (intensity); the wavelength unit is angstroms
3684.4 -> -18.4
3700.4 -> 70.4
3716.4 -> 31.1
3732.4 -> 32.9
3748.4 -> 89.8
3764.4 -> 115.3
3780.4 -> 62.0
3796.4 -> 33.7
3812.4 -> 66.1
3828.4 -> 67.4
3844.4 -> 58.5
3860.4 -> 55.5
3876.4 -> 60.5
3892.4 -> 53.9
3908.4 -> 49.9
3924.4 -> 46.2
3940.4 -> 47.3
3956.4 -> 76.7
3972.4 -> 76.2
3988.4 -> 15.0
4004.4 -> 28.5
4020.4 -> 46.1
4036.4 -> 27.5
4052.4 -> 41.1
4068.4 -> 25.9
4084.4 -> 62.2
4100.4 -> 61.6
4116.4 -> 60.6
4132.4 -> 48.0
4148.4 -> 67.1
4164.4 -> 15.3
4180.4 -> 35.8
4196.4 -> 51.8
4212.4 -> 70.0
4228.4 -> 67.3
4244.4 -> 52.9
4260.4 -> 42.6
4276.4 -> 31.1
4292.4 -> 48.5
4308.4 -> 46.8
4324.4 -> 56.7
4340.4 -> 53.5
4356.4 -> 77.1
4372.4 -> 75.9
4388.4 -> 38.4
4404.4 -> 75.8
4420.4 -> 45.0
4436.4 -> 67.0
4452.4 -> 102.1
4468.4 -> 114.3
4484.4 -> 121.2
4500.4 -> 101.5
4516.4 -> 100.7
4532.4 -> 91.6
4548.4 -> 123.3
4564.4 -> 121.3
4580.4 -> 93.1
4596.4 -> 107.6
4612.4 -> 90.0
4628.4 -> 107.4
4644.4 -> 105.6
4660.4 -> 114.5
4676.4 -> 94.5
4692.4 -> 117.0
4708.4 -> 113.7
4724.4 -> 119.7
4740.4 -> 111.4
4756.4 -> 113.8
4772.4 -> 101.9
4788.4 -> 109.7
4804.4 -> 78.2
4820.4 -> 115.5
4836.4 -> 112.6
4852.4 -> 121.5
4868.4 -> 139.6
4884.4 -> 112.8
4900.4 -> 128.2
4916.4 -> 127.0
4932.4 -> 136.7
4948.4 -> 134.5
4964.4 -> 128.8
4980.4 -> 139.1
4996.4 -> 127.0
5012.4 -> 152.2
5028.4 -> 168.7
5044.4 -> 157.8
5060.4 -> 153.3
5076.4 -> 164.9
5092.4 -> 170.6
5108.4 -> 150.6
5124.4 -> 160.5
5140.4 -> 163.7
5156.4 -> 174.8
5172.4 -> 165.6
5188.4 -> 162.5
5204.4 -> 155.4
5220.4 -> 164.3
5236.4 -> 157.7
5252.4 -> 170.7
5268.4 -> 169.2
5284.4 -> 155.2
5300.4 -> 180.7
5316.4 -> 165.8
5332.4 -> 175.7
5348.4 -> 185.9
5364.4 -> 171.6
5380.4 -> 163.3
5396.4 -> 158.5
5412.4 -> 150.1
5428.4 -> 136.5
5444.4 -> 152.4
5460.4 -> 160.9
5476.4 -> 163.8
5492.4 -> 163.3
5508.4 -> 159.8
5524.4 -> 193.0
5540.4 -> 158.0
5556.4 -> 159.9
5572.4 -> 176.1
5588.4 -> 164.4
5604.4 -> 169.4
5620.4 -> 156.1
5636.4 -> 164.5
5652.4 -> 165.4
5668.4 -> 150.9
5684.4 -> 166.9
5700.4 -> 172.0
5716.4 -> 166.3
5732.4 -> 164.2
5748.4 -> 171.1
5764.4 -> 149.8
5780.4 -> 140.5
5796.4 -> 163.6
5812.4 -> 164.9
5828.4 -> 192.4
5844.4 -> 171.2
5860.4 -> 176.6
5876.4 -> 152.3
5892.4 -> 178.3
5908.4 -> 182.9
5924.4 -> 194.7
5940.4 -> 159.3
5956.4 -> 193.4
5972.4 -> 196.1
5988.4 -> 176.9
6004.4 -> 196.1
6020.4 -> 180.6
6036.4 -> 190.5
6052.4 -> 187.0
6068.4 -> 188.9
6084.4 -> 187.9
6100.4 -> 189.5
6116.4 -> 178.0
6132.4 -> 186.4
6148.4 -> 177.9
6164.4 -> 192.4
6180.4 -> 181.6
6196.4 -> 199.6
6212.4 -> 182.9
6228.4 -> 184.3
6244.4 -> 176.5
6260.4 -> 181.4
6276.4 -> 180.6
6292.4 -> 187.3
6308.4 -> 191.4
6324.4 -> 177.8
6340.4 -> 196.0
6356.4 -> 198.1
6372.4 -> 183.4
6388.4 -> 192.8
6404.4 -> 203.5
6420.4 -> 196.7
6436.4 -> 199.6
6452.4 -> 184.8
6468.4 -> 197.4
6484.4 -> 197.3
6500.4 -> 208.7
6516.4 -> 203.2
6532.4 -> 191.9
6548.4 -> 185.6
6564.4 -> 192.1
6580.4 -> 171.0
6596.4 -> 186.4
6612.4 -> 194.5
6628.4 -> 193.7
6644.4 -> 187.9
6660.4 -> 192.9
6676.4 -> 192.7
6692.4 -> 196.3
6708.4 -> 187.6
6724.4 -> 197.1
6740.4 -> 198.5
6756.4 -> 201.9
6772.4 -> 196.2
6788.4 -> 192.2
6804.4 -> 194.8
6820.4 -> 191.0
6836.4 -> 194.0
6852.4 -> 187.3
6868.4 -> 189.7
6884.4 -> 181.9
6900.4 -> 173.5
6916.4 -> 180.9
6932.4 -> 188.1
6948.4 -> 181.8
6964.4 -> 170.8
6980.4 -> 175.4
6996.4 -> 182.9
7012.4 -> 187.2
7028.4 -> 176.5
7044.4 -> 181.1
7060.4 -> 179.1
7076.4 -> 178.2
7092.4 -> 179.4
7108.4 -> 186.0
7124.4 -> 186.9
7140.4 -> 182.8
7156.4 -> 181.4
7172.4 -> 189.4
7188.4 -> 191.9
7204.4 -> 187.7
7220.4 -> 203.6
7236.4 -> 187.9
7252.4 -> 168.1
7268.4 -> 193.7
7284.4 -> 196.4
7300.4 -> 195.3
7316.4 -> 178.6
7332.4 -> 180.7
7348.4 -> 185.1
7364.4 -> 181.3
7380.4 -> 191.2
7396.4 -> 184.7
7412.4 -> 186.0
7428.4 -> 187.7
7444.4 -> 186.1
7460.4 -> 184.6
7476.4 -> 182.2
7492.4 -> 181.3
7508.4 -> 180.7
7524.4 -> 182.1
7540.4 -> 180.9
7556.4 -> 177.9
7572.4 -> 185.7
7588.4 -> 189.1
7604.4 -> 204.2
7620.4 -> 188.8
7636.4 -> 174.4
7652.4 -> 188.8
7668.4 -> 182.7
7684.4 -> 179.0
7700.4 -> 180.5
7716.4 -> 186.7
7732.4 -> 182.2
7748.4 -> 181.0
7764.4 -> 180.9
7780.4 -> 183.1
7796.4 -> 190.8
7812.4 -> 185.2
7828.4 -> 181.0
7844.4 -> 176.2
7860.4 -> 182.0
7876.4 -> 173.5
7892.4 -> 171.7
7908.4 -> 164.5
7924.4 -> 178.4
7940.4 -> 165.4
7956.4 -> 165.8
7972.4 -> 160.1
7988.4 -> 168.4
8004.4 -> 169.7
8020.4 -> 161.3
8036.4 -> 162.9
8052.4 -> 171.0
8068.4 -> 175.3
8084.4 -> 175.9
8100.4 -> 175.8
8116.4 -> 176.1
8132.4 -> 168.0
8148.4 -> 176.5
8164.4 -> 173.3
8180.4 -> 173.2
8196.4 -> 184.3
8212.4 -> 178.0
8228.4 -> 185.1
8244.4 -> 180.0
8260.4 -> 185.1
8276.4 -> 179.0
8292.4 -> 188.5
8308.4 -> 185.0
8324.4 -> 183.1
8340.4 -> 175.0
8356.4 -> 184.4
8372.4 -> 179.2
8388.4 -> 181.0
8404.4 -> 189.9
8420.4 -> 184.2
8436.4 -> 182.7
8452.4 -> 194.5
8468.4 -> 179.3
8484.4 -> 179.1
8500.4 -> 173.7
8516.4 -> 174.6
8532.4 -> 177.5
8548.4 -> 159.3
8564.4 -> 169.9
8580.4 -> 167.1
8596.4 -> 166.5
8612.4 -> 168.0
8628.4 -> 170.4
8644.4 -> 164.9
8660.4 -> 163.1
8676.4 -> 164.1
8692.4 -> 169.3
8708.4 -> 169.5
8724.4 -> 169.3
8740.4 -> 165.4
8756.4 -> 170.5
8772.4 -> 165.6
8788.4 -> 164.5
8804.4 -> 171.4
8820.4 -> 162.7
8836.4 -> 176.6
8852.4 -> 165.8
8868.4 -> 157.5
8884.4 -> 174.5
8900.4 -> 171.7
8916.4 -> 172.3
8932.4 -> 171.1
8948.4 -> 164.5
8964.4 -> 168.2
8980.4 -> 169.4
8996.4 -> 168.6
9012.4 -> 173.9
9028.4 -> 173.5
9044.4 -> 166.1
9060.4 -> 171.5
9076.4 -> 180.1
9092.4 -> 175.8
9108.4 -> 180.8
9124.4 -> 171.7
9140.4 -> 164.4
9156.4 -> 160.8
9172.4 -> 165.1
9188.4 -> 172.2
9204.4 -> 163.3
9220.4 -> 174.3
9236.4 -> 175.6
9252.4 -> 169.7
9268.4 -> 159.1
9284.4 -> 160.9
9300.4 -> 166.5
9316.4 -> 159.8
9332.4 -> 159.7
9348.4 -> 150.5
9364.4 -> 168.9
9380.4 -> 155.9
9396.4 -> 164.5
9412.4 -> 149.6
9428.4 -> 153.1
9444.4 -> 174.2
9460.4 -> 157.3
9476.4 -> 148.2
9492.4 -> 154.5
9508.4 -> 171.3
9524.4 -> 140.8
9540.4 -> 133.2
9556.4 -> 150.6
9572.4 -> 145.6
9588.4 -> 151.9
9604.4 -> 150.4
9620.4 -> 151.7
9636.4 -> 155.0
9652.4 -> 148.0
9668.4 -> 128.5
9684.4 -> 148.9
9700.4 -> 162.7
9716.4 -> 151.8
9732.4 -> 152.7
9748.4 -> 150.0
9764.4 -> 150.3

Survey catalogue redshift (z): 0.116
